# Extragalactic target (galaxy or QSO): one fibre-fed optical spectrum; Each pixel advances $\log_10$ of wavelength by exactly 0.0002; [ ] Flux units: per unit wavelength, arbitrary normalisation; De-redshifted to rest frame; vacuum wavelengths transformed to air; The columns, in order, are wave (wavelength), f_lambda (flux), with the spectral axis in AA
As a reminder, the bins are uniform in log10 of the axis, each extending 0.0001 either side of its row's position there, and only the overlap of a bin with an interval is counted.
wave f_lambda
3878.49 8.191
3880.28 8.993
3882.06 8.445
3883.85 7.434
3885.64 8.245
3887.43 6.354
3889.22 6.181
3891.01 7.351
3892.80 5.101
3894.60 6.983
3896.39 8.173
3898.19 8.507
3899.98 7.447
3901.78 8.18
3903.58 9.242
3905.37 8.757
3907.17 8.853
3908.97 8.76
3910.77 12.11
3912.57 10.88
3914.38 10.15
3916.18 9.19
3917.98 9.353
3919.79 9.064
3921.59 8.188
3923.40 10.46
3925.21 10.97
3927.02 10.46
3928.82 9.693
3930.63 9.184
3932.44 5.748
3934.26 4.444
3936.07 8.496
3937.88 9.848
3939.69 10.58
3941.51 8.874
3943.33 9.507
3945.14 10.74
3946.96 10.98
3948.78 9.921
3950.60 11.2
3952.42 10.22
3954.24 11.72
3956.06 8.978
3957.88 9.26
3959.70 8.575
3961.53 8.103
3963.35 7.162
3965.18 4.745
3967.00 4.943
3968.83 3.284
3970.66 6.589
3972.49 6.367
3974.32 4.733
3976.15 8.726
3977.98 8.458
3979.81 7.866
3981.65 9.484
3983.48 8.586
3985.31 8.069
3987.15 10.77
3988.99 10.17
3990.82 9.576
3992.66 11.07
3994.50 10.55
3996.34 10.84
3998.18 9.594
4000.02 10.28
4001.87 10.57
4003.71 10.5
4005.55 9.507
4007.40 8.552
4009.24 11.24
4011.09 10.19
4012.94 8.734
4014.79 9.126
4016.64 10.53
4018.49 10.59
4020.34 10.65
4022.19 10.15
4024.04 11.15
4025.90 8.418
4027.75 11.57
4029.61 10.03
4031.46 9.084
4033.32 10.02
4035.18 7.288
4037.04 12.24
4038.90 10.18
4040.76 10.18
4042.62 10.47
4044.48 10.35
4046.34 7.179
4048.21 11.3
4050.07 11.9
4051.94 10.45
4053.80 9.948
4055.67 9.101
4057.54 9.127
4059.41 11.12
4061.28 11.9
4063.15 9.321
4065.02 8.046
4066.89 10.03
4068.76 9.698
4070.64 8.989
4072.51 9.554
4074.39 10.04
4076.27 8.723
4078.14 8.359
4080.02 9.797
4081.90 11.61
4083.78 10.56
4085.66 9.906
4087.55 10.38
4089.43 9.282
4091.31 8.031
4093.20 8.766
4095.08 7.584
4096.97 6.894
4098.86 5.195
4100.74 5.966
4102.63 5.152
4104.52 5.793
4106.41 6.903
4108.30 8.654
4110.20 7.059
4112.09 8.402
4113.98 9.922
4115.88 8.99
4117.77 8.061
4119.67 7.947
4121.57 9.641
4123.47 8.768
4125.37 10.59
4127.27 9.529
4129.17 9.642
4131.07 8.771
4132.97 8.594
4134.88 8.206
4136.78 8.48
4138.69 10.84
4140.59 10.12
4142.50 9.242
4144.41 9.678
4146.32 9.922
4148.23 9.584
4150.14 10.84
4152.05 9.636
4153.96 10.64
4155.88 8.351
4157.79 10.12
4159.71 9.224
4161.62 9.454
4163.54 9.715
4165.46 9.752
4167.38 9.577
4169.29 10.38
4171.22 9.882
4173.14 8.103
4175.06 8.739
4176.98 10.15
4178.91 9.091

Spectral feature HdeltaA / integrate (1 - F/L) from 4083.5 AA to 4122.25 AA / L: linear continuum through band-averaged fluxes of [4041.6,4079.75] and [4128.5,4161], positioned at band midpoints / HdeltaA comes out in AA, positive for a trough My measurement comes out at 6.6 AA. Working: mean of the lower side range 9.78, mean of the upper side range 9.52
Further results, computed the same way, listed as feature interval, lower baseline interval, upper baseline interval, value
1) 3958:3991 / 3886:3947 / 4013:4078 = 6.1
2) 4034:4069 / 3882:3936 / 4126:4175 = -3.5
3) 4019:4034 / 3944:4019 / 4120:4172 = -1.6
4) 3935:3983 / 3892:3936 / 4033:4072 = 3.7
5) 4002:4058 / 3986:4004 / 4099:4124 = -2.7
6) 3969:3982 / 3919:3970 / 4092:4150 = 2.3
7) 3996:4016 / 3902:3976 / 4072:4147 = -2.7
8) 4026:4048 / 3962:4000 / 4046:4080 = -1.5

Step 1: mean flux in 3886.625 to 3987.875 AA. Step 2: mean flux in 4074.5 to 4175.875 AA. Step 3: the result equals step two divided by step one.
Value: 1.05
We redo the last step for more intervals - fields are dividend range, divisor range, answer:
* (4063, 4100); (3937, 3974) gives 1.06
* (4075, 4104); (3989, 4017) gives 0.83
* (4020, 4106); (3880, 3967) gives 1.07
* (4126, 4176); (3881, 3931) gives 1.09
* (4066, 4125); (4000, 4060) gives 0.85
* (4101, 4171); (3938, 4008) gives 1.01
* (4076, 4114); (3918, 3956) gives 0.86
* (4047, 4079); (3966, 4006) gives 1.14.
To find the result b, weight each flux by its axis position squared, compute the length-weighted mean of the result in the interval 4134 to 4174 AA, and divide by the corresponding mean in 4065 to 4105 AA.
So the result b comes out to 1.2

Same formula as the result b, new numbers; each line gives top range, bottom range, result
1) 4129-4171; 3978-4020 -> 1.05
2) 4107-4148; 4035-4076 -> 0.95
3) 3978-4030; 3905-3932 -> 1.07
